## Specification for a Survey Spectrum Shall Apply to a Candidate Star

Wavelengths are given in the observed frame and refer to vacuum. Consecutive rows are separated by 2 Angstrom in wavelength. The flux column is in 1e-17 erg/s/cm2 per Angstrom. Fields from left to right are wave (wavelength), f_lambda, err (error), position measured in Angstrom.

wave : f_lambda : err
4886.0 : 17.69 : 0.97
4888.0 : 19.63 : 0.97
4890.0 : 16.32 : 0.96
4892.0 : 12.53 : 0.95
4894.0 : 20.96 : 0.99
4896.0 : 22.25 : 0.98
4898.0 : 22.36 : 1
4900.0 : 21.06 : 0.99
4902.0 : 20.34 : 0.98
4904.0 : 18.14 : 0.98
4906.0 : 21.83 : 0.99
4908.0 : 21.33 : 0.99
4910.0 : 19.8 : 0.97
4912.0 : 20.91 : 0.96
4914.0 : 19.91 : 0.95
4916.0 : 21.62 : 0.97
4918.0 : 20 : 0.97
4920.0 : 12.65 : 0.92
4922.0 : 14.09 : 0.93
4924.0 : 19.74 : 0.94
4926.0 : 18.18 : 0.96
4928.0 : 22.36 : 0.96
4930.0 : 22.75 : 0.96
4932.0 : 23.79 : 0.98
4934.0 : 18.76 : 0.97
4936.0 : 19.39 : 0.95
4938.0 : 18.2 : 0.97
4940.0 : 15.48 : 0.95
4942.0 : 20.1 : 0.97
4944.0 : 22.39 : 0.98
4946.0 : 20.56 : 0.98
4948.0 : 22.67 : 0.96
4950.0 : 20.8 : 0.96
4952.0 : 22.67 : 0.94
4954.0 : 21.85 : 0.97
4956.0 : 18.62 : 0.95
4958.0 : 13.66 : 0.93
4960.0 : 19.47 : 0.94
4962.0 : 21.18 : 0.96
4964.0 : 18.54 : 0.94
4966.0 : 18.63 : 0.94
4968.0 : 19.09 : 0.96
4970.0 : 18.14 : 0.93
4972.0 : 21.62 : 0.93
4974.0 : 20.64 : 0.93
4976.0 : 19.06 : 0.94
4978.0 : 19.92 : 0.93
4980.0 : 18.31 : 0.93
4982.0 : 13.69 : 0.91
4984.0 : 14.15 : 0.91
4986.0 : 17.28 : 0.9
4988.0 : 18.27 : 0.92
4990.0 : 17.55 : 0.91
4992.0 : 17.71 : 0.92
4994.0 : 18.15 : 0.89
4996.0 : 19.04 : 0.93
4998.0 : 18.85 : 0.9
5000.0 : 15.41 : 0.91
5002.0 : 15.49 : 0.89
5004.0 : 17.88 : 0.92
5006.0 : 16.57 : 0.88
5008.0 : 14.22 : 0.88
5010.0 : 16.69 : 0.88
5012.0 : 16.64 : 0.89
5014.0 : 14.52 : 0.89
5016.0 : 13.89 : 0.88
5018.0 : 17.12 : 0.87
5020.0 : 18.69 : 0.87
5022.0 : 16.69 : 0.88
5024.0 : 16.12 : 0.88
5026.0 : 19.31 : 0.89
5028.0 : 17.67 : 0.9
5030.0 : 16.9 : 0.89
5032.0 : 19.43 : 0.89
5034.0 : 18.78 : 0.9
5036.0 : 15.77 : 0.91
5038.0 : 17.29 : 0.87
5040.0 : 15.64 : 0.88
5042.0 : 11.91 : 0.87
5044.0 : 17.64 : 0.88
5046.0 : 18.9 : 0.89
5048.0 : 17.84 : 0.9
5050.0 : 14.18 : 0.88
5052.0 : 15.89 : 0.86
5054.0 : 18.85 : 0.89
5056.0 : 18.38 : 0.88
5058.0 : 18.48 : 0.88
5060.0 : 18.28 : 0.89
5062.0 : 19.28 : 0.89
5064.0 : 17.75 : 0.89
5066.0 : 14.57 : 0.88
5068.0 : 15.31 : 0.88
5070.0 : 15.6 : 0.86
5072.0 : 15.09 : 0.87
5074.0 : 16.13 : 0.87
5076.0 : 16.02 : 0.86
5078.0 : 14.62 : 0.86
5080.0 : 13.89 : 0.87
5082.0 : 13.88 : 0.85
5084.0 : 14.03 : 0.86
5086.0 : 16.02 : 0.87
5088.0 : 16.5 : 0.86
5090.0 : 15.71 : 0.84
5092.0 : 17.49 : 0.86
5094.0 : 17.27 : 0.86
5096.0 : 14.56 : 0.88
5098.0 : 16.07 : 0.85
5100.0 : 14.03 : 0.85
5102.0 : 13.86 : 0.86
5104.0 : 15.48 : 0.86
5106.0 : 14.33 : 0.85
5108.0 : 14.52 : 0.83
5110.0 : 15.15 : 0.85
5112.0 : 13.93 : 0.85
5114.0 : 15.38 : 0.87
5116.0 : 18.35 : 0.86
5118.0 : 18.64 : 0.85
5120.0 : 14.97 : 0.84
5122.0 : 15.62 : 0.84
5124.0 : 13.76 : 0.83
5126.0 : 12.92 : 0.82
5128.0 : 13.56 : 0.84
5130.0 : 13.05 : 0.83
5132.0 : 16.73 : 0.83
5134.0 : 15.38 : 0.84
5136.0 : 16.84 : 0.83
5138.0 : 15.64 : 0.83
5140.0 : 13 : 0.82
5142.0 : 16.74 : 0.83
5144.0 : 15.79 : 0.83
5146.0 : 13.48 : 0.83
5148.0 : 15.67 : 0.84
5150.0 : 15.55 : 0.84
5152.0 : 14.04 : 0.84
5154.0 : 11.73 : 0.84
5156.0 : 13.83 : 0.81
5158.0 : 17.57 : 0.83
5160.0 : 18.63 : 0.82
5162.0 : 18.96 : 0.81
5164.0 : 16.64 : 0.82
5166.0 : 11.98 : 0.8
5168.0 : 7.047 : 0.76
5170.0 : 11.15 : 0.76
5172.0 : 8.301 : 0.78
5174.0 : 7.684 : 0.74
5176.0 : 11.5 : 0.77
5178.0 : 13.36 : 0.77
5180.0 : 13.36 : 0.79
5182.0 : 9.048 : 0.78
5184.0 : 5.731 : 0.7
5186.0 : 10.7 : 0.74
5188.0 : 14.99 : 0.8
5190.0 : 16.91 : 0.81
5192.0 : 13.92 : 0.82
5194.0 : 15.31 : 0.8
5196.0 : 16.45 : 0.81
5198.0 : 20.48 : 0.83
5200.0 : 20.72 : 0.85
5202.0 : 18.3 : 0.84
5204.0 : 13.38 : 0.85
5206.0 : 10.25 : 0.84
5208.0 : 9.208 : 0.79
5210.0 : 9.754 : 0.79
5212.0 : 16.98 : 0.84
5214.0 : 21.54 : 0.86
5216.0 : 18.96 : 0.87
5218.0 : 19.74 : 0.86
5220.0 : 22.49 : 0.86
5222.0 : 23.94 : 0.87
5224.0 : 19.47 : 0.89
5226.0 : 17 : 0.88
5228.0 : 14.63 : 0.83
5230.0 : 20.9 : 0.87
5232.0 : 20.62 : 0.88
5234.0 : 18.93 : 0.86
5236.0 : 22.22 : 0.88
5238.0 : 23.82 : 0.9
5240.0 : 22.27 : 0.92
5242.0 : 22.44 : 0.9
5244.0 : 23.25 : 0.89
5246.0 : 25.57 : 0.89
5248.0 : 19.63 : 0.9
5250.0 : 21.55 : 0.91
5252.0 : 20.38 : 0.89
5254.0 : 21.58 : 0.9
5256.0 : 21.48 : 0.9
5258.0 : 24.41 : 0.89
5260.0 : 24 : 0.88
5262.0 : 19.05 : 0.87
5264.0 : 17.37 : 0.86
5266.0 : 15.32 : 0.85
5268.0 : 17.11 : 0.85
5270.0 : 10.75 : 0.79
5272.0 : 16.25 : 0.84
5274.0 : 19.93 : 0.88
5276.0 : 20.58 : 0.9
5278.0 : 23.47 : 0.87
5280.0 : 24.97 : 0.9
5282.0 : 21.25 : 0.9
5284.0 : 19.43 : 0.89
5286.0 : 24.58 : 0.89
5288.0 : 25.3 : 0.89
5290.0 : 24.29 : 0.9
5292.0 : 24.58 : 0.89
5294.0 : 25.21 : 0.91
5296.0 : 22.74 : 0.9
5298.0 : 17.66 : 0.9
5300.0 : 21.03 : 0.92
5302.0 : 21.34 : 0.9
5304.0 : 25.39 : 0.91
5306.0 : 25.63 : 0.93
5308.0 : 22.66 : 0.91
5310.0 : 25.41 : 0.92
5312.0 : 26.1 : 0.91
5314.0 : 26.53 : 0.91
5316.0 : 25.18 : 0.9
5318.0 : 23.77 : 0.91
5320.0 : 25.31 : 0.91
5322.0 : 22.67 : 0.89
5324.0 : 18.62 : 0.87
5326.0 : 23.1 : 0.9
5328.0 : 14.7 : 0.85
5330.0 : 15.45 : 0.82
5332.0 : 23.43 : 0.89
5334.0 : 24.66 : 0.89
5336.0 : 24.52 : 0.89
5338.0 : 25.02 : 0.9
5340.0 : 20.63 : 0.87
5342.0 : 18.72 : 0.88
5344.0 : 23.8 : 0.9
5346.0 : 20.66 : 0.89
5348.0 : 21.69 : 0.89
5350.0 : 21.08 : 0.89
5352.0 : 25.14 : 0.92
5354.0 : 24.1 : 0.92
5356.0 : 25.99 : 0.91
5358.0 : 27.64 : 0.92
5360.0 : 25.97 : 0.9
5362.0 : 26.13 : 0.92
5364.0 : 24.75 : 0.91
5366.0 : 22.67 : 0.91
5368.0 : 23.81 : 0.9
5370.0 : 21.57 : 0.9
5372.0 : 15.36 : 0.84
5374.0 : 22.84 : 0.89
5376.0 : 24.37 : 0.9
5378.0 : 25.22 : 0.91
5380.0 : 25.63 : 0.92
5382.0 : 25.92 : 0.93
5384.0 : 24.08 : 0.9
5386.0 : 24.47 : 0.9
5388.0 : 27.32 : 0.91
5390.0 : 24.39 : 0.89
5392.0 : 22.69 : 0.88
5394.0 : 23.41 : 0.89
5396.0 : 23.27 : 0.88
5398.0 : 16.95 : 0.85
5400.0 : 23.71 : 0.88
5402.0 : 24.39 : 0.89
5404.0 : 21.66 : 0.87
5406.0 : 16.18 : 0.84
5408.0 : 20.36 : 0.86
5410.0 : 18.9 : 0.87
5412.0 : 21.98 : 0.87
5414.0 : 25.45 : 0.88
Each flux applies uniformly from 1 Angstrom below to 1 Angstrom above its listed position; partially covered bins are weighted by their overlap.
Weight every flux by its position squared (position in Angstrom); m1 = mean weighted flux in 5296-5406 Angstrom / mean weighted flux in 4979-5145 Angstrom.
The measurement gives 1.59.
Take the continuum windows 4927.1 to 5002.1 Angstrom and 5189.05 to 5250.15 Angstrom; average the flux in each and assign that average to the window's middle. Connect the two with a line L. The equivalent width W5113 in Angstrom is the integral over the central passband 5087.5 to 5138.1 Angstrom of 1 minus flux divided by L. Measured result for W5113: 9.4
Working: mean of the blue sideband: 19.1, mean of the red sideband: 18.7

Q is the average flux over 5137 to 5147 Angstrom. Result 14.9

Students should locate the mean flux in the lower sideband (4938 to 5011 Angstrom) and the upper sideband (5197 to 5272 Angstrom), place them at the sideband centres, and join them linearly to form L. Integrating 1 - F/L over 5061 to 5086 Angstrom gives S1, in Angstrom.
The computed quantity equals 4.24 Angstrom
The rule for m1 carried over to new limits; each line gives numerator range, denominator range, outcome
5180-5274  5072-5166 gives 1.23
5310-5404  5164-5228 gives 1.69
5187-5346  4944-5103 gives 1.31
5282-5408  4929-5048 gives 1.46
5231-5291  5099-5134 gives 1.49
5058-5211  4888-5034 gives 0.84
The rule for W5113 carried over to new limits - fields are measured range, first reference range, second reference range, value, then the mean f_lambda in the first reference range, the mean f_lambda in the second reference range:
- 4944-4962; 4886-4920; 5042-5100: -1.5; 19.7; 16.2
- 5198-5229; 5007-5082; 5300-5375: 4.7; 16.6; 23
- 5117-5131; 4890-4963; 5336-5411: 4.3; 19.7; 23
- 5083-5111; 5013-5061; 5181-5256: 3.2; 17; 18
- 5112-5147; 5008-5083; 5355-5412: 5.7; 16.6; 23.2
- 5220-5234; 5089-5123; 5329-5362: -0.2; 15.6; 23.1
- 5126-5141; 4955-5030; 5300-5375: 3.8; 17.5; 23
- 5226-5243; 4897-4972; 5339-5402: 1.3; 19.8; 23.4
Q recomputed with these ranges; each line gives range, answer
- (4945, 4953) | 21.7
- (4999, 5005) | 16.3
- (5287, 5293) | 24.7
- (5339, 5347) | 21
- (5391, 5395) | 23.1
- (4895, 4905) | 20.8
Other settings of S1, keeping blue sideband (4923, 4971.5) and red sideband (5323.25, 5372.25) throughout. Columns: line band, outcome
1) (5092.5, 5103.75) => 3.0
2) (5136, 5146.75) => 3.1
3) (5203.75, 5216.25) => 4.4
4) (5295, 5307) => -0.1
